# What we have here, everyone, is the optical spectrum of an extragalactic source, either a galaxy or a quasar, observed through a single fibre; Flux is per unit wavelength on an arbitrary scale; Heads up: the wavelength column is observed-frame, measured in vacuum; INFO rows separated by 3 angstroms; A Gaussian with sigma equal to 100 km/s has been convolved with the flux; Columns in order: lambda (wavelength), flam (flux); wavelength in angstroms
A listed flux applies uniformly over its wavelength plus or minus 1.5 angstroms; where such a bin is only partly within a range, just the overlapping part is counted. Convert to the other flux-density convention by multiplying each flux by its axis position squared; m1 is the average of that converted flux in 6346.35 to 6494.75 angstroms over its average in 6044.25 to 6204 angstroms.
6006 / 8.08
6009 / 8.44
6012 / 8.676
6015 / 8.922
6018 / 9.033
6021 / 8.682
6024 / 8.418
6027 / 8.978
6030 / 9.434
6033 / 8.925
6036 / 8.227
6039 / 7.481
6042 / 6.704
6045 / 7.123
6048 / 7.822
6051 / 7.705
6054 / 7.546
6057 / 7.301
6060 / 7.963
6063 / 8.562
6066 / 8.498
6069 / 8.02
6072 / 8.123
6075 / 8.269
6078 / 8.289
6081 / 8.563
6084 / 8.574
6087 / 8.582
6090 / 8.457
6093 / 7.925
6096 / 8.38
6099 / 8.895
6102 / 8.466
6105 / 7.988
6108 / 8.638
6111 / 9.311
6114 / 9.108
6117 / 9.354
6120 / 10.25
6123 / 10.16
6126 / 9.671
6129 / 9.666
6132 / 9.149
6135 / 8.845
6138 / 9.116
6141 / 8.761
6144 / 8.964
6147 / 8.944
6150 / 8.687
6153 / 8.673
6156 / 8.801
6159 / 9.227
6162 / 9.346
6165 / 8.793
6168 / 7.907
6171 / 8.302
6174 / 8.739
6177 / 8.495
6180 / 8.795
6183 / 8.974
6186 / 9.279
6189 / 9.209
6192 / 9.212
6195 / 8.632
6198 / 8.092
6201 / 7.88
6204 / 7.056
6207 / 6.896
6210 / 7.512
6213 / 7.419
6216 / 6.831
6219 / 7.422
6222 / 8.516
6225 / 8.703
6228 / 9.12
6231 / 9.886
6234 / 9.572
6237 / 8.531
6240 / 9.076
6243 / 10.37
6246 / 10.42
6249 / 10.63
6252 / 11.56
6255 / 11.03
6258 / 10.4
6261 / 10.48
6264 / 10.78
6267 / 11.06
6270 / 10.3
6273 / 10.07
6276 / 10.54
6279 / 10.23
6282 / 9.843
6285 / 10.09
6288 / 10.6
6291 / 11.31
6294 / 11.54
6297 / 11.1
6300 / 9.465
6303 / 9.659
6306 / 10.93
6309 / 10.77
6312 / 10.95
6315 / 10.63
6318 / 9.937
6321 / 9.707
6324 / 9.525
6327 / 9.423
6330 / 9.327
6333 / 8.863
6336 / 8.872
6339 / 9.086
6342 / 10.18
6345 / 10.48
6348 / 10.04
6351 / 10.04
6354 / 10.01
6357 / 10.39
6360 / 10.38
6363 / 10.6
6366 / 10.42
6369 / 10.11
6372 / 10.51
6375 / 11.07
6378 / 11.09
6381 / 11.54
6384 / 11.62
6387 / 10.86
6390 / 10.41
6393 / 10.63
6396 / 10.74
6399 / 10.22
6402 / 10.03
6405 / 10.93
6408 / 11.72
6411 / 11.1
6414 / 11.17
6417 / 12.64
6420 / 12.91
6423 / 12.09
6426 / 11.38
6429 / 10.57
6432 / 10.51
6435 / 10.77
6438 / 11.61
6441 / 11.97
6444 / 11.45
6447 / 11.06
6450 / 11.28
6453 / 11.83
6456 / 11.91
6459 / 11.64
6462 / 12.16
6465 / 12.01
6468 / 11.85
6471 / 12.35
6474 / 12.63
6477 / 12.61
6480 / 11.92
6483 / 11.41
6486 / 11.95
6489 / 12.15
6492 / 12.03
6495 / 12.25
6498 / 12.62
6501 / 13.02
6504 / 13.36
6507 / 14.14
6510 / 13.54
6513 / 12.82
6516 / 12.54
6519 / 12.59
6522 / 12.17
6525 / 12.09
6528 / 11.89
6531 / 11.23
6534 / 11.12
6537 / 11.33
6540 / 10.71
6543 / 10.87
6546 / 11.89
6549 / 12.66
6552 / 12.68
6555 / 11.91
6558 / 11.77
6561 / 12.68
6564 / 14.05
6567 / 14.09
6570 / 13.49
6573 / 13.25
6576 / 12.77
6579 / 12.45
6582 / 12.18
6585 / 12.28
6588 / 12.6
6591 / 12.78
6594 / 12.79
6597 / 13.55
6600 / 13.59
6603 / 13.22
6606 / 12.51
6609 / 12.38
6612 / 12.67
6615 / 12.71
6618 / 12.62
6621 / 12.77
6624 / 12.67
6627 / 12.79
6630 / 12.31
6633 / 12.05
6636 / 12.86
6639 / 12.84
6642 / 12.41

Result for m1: 1.44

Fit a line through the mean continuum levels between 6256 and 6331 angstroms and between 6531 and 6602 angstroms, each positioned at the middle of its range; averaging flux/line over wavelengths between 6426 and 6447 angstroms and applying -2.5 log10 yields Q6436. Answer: 0.030 mag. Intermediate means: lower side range 10.4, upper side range 12.5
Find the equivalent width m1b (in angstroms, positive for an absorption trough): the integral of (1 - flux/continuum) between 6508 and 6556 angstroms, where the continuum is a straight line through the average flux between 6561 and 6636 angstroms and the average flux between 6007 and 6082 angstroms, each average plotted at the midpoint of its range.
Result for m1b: 1.0 angstroms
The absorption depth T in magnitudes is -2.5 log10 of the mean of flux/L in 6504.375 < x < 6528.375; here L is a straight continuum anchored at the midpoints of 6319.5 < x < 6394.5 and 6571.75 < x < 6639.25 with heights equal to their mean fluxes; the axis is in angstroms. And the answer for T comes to -0.09 mag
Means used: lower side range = 10.2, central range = 12.8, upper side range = 12.7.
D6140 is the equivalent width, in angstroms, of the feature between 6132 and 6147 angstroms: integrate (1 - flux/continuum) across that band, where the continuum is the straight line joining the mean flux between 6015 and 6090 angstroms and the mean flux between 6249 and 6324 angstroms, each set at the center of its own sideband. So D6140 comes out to 0.21 angstroms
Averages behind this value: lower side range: 8.22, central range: 8.95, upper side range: 10.5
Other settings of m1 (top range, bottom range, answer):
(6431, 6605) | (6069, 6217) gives 1.60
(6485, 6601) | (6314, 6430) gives 1.25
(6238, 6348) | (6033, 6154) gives 1.28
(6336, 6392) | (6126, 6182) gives 1.26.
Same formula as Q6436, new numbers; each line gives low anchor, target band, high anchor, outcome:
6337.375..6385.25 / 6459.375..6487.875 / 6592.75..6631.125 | -0.052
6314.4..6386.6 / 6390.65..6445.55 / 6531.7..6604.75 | -0.033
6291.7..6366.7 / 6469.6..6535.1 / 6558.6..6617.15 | -0.036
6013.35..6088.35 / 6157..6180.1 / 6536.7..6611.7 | 0.062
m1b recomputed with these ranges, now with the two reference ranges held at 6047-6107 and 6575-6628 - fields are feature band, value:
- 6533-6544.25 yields 1.1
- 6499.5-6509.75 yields -1.4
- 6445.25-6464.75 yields -0.3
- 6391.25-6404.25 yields 0.6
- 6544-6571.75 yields -0.9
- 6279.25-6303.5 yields -1.0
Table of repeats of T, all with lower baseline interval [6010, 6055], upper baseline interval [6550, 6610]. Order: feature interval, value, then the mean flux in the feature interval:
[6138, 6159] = 0.045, 8.86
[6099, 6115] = 0.021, 8.71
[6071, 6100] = 0.038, 8.4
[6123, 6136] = -0.044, 9.45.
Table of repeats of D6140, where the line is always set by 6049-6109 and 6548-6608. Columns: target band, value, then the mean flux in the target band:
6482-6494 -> 0.11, 11.9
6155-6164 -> -0.15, 9.12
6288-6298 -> -0.98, 11.2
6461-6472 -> -0.23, 12.1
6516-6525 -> -0.02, 12.4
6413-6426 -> -0.86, 12.1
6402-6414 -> 0.21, 11.1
